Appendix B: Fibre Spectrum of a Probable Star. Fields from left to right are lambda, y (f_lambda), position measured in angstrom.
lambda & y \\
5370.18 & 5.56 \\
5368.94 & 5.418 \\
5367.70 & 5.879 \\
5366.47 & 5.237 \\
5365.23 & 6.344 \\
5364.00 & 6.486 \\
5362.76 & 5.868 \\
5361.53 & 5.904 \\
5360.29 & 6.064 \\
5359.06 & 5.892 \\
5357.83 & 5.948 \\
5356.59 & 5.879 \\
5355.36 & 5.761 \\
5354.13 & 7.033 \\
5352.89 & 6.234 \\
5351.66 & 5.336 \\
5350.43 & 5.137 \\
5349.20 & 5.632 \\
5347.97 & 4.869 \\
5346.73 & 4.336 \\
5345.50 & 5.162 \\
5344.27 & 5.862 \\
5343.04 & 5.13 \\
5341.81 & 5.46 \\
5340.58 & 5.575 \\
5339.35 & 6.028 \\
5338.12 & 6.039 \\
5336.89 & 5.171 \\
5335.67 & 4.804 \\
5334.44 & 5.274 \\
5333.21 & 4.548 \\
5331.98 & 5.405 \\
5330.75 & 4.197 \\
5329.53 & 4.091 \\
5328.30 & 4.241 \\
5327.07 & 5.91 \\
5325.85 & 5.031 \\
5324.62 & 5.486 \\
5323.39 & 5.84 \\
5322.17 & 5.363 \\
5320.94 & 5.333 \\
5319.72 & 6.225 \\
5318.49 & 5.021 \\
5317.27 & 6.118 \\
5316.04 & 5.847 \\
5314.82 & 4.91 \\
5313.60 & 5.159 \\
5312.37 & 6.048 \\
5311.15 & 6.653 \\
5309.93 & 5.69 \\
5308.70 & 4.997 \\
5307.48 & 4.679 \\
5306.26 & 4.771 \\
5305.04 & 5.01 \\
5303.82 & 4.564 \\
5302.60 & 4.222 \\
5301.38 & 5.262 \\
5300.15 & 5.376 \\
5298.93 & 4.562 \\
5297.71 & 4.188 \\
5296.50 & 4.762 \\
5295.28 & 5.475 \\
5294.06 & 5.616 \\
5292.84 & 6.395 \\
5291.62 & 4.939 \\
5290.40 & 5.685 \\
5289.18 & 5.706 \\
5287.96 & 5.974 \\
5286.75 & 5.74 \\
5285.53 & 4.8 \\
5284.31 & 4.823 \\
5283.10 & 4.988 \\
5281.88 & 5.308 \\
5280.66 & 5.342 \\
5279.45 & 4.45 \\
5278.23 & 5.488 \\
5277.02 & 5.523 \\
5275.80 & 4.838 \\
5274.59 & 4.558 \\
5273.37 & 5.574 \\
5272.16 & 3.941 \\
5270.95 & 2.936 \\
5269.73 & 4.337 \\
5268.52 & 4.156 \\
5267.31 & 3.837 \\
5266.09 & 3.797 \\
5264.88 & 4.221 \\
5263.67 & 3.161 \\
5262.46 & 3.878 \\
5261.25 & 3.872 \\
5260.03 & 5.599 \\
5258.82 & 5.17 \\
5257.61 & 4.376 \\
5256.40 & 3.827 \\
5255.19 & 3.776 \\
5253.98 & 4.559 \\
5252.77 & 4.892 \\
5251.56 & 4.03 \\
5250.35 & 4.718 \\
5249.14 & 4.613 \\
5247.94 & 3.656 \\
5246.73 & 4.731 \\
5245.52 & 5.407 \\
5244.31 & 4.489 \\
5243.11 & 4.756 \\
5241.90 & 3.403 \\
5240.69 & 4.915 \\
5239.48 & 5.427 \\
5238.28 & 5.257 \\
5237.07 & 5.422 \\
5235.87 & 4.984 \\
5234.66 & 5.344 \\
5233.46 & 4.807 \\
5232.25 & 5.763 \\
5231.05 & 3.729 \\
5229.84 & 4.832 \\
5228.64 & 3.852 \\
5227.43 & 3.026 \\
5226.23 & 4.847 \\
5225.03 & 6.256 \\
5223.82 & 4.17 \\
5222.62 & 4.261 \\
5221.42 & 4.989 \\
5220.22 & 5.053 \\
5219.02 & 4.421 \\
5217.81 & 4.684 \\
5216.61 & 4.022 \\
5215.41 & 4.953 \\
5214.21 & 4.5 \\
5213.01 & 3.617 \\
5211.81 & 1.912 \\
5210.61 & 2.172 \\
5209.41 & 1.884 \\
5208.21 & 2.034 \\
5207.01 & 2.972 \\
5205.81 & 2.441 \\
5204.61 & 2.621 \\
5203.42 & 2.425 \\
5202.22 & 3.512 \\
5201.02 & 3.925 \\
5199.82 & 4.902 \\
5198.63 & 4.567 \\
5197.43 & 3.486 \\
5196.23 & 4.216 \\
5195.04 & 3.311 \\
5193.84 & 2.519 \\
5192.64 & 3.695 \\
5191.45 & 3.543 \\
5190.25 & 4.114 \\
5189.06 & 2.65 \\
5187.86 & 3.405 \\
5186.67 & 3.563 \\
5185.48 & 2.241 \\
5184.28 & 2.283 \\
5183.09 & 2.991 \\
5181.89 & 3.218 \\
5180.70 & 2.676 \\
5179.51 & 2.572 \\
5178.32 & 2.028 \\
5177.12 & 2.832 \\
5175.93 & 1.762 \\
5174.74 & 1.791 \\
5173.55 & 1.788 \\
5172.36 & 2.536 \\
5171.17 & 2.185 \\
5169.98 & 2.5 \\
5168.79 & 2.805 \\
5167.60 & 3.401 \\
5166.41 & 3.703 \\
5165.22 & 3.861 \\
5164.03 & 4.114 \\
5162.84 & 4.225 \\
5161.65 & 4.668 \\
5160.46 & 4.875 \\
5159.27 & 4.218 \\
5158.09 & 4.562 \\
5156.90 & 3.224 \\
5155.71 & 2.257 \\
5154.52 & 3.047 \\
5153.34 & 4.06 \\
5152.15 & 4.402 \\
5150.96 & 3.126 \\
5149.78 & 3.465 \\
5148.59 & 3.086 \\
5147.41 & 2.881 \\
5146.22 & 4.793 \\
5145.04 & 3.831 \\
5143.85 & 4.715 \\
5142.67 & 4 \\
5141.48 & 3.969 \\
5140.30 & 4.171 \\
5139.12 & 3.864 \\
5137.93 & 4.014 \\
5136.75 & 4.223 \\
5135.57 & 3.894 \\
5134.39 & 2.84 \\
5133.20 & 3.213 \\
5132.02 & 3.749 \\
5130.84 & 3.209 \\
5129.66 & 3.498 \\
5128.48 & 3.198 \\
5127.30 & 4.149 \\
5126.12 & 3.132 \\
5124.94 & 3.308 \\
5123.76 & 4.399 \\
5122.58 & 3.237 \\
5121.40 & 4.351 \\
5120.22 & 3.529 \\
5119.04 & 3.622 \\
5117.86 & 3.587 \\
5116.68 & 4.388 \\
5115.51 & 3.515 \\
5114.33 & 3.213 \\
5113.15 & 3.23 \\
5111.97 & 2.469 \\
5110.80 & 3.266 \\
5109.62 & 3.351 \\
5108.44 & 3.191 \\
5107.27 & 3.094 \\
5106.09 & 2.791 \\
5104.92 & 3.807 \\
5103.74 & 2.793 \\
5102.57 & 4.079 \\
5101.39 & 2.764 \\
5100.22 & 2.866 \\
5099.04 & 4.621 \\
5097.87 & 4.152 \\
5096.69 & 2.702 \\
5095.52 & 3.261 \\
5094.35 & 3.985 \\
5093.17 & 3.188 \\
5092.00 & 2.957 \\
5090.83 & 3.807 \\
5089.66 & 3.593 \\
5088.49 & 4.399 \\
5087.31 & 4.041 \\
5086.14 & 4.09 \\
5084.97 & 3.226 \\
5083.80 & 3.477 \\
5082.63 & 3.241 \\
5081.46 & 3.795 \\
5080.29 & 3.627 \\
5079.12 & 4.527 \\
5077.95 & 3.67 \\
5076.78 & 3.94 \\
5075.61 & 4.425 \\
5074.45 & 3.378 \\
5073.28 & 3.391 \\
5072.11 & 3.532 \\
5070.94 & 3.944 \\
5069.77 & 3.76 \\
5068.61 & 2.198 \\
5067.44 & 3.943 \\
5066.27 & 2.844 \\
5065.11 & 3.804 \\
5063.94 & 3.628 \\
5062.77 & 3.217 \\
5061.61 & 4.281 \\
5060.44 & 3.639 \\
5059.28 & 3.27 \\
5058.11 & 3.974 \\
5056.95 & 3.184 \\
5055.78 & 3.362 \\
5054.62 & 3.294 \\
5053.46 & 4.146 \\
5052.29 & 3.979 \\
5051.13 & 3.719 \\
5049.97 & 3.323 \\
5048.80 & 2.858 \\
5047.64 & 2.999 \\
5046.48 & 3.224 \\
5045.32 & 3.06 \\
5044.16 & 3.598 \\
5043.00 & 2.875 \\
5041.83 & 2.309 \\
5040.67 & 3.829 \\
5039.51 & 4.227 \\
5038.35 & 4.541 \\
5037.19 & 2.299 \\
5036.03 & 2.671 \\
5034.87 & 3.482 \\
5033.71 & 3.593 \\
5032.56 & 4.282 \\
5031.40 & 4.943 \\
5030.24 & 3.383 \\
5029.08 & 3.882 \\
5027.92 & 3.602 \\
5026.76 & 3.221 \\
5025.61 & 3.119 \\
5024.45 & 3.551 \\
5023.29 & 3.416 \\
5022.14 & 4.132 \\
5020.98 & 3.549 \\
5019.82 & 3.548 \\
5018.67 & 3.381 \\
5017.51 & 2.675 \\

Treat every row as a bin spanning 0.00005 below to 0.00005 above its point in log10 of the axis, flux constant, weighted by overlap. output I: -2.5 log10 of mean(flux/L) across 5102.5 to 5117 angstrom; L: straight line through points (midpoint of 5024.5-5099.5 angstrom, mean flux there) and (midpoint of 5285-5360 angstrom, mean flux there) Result 0.188 mag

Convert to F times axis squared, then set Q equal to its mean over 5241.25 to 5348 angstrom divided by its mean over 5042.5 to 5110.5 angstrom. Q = 1.53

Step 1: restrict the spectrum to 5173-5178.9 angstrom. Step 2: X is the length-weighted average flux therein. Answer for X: 2.04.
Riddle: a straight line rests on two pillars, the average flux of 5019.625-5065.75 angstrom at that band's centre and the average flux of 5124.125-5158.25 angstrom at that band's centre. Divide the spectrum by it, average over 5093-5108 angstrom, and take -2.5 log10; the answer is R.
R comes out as 0.06 mag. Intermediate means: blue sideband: 3.52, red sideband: 3.64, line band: 3.4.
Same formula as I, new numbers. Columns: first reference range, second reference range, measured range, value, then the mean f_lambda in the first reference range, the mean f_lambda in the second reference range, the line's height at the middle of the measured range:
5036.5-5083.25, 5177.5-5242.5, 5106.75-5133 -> 0.04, 3.52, 3.78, 3.63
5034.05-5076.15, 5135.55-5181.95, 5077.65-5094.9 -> -0.08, 3.45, 3.43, 3.44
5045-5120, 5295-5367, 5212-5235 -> 0.01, 3.51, 5.38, 4.57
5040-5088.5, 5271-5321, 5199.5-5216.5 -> 0.41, 3.54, 5.21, 4.57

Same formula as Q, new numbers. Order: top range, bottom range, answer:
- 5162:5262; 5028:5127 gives 1.13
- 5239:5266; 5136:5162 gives 1.18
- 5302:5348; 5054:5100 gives 1.59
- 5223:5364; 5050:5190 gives 1.55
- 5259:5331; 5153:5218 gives 1.62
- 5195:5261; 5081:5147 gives 1.22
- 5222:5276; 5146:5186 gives 1.46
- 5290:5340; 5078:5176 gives 1.59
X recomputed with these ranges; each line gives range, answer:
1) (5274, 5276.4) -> 4.71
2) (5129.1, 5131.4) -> 3.36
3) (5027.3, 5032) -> 3.94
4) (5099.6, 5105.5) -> 3.26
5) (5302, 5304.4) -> 4.39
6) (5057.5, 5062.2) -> 3.79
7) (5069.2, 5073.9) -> 3.65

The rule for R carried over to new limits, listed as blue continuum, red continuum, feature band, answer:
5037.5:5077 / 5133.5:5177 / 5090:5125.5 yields 0.02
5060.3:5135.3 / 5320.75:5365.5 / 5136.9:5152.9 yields 0.01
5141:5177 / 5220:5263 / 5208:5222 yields 0.15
